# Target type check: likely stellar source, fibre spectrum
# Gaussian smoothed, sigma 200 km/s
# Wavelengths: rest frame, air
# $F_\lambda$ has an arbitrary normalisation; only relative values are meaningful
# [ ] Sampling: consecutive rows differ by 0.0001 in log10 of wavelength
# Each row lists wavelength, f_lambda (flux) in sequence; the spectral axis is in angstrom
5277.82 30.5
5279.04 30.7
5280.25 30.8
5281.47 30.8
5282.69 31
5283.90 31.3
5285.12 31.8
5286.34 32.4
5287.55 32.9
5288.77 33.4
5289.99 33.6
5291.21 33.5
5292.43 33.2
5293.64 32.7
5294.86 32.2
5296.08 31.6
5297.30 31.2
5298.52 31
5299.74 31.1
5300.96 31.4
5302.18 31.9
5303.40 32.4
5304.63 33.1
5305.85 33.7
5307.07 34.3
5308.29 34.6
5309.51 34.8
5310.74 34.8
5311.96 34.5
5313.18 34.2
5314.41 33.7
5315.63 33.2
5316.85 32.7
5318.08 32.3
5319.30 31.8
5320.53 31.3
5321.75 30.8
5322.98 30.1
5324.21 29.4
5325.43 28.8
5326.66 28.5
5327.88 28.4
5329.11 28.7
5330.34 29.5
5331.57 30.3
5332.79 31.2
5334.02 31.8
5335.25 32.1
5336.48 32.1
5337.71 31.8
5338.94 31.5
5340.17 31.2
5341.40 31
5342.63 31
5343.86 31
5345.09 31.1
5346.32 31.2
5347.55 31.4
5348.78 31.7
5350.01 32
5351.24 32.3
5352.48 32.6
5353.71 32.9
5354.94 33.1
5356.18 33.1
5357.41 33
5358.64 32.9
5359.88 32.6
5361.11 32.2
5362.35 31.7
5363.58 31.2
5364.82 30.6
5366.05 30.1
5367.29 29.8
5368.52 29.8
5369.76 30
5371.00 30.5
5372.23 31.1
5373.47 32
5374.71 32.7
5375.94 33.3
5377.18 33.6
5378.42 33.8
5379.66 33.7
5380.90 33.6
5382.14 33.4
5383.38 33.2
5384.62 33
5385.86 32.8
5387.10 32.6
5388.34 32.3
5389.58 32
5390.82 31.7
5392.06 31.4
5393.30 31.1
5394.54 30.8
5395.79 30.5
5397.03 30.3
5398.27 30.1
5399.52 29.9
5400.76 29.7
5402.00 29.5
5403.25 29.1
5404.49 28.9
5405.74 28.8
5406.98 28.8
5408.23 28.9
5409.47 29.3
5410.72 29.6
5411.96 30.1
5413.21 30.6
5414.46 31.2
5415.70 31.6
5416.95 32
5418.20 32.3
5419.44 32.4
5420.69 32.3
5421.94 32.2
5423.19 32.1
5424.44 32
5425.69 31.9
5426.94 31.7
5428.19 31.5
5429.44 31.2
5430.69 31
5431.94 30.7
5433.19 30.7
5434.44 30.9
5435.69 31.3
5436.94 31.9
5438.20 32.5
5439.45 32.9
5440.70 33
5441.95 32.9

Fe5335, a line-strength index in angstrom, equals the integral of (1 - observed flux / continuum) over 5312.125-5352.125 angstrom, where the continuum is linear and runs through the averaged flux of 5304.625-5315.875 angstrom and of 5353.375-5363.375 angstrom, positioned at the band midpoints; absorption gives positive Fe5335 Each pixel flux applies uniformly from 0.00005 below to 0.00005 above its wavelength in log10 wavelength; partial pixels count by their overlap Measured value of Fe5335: 2.7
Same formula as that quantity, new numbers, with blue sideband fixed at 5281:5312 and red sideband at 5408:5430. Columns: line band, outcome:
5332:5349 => 0.4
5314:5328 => 0.6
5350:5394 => -0.5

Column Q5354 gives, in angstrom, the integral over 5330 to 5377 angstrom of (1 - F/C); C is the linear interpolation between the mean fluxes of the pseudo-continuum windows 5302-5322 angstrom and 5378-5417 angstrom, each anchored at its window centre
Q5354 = 0.8 angstrom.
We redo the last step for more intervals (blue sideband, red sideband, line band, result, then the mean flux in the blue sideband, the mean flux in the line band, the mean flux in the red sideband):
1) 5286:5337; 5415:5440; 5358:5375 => 0.4 angstrom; 32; 31.2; 31.8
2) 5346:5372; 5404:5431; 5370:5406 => -0.3 angstrom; 31.7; 31.6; 30.9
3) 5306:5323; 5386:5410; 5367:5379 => -0.2 angstrom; 33.2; 31.7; 30.4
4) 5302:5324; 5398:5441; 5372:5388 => -0.7 angstrom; 33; 33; 30.9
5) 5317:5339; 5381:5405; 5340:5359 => -0.7 angstrom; 30.6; 32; 31.2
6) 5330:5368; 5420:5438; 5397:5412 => 1.0 angstrom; 31.6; 29.4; 31.5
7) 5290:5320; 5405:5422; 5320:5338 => 1.2 angstrom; 32.9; 30.3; 30.7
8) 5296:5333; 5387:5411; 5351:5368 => -0.6 angstrom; 31.8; 32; 30.2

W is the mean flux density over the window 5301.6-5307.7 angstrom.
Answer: 33.1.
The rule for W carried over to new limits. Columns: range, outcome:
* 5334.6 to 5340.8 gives 31.7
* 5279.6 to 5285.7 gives 31.1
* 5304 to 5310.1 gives 34.1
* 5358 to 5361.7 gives 32.6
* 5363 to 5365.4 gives 30.8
